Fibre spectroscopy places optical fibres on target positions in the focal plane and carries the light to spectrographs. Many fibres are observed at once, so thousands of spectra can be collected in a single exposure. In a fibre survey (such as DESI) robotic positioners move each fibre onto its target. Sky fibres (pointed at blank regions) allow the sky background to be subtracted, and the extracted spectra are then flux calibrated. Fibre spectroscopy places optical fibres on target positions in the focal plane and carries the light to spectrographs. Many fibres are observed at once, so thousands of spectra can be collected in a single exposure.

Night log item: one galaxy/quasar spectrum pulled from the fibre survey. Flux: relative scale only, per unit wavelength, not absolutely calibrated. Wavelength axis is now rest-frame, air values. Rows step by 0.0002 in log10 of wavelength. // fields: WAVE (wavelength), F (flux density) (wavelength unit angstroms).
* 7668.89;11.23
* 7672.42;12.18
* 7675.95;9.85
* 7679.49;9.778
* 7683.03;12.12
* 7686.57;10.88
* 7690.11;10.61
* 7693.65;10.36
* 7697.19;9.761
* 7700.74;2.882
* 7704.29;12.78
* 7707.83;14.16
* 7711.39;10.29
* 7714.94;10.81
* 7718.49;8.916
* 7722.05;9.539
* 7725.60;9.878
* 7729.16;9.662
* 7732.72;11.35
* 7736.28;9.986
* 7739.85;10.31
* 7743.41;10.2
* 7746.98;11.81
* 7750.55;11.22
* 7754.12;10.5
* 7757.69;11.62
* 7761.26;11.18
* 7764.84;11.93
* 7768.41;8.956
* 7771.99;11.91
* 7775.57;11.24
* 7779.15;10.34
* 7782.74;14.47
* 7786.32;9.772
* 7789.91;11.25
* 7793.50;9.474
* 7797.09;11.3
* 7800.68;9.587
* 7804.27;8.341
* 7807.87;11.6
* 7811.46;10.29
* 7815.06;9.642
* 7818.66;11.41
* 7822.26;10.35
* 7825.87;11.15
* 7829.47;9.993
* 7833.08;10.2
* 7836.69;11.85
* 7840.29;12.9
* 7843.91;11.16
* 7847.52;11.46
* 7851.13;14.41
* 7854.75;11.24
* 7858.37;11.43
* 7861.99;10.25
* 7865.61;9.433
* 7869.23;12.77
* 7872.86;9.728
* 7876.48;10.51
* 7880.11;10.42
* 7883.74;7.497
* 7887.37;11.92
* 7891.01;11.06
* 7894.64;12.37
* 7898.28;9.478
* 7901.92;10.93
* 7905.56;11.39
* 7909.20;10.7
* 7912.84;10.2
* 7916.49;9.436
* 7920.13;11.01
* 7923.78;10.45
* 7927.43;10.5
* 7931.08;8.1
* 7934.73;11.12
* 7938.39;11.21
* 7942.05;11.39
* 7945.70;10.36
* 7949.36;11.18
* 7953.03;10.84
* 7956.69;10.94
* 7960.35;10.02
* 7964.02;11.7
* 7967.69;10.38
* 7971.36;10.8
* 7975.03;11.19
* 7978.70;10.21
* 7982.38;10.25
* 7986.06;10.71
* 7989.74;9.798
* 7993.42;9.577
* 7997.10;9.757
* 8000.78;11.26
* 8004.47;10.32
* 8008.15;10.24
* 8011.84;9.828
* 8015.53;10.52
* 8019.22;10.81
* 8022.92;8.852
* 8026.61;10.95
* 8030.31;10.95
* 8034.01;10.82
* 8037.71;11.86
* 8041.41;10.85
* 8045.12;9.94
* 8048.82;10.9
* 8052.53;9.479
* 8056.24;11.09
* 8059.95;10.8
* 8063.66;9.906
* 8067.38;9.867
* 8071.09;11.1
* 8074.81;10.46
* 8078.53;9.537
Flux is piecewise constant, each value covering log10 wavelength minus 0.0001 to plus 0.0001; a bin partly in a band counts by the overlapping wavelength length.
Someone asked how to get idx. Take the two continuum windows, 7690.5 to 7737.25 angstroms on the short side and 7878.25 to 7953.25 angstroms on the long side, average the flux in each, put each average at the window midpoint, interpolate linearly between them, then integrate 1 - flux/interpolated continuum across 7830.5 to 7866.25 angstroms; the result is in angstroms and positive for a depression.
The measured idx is -3.8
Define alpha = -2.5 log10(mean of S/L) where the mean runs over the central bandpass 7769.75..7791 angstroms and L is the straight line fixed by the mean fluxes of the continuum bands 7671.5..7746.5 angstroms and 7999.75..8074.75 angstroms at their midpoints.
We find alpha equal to -0.110 mag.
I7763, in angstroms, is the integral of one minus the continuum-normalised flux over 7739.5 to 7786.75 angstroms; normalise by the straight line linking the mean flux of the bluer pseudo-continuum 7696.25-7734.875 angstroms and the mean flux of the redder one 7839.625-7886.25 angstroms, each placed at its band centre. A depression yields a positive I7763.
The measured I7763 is -3.9 angstroms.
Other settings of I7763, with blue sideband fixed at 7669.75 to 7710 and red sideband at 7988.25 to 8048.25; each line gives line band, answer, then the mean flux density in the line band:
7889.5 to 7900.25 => -0.5 angstroms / 11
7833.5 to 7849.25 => -1.9 angstroms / 11.7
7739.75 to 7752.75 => -0.6 angstroms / 10.9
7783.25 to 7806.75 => 0.5 angstroms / 10.2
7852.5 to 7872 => -1.1 angstroms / 11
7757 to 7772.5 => -0.8 angstroms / 11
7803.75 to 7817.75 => 0.3 angstroms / 10.2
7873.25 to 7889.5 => 0.6 angstroms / 10.1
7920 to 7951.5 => -0.4 angstroms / 10.6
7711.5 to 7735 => 1.0 angstroms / 10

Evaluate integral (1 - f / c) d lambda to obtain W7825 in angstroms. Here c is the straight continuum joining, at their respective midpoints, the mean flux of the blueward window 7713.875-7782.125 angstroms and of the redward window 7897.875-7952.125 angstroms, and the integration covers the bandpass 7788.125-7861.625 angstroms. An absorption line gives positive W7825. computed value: -2.3 angstroms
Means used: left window 10.7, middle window 10.9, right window 10.5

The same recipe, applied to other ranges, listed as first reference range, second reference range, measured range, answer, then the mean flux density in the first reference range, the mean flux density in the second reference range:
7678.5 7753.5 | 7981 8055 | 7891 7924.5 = -1.0 angstroms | 10.4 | 10.4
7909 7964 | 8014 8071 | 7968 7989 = -0.1 angstroms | 10.5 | 10.5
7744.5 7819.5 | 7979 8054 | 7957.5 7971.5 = -0.3 angstroms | 10.8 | 10.4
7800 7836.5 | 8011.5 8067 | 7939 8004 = -1.0 angstroms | 10.3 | 10.5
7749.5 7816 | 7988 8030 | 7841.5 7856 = -2.1 angstroms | 10.8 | 10.2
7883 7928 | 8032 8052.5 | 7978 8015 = 1.7 angstroms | 10.6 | 10.7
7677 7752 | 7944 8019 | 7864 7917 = -0.6 angstroms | 10.3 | 10.5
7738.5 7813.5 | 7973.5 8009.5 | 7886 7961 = -1.5 angstroms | 10.8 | 10.3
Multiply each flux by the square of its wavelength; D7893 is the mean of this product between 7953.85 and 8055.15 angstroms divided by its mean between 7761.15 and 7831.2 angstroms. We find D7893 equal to 1.03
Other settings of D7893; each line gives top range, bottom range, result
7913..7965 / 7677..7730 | 1.10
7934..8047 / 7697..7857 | 1.04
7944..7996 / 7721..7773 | 1.05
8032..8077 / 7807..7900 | 1.02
